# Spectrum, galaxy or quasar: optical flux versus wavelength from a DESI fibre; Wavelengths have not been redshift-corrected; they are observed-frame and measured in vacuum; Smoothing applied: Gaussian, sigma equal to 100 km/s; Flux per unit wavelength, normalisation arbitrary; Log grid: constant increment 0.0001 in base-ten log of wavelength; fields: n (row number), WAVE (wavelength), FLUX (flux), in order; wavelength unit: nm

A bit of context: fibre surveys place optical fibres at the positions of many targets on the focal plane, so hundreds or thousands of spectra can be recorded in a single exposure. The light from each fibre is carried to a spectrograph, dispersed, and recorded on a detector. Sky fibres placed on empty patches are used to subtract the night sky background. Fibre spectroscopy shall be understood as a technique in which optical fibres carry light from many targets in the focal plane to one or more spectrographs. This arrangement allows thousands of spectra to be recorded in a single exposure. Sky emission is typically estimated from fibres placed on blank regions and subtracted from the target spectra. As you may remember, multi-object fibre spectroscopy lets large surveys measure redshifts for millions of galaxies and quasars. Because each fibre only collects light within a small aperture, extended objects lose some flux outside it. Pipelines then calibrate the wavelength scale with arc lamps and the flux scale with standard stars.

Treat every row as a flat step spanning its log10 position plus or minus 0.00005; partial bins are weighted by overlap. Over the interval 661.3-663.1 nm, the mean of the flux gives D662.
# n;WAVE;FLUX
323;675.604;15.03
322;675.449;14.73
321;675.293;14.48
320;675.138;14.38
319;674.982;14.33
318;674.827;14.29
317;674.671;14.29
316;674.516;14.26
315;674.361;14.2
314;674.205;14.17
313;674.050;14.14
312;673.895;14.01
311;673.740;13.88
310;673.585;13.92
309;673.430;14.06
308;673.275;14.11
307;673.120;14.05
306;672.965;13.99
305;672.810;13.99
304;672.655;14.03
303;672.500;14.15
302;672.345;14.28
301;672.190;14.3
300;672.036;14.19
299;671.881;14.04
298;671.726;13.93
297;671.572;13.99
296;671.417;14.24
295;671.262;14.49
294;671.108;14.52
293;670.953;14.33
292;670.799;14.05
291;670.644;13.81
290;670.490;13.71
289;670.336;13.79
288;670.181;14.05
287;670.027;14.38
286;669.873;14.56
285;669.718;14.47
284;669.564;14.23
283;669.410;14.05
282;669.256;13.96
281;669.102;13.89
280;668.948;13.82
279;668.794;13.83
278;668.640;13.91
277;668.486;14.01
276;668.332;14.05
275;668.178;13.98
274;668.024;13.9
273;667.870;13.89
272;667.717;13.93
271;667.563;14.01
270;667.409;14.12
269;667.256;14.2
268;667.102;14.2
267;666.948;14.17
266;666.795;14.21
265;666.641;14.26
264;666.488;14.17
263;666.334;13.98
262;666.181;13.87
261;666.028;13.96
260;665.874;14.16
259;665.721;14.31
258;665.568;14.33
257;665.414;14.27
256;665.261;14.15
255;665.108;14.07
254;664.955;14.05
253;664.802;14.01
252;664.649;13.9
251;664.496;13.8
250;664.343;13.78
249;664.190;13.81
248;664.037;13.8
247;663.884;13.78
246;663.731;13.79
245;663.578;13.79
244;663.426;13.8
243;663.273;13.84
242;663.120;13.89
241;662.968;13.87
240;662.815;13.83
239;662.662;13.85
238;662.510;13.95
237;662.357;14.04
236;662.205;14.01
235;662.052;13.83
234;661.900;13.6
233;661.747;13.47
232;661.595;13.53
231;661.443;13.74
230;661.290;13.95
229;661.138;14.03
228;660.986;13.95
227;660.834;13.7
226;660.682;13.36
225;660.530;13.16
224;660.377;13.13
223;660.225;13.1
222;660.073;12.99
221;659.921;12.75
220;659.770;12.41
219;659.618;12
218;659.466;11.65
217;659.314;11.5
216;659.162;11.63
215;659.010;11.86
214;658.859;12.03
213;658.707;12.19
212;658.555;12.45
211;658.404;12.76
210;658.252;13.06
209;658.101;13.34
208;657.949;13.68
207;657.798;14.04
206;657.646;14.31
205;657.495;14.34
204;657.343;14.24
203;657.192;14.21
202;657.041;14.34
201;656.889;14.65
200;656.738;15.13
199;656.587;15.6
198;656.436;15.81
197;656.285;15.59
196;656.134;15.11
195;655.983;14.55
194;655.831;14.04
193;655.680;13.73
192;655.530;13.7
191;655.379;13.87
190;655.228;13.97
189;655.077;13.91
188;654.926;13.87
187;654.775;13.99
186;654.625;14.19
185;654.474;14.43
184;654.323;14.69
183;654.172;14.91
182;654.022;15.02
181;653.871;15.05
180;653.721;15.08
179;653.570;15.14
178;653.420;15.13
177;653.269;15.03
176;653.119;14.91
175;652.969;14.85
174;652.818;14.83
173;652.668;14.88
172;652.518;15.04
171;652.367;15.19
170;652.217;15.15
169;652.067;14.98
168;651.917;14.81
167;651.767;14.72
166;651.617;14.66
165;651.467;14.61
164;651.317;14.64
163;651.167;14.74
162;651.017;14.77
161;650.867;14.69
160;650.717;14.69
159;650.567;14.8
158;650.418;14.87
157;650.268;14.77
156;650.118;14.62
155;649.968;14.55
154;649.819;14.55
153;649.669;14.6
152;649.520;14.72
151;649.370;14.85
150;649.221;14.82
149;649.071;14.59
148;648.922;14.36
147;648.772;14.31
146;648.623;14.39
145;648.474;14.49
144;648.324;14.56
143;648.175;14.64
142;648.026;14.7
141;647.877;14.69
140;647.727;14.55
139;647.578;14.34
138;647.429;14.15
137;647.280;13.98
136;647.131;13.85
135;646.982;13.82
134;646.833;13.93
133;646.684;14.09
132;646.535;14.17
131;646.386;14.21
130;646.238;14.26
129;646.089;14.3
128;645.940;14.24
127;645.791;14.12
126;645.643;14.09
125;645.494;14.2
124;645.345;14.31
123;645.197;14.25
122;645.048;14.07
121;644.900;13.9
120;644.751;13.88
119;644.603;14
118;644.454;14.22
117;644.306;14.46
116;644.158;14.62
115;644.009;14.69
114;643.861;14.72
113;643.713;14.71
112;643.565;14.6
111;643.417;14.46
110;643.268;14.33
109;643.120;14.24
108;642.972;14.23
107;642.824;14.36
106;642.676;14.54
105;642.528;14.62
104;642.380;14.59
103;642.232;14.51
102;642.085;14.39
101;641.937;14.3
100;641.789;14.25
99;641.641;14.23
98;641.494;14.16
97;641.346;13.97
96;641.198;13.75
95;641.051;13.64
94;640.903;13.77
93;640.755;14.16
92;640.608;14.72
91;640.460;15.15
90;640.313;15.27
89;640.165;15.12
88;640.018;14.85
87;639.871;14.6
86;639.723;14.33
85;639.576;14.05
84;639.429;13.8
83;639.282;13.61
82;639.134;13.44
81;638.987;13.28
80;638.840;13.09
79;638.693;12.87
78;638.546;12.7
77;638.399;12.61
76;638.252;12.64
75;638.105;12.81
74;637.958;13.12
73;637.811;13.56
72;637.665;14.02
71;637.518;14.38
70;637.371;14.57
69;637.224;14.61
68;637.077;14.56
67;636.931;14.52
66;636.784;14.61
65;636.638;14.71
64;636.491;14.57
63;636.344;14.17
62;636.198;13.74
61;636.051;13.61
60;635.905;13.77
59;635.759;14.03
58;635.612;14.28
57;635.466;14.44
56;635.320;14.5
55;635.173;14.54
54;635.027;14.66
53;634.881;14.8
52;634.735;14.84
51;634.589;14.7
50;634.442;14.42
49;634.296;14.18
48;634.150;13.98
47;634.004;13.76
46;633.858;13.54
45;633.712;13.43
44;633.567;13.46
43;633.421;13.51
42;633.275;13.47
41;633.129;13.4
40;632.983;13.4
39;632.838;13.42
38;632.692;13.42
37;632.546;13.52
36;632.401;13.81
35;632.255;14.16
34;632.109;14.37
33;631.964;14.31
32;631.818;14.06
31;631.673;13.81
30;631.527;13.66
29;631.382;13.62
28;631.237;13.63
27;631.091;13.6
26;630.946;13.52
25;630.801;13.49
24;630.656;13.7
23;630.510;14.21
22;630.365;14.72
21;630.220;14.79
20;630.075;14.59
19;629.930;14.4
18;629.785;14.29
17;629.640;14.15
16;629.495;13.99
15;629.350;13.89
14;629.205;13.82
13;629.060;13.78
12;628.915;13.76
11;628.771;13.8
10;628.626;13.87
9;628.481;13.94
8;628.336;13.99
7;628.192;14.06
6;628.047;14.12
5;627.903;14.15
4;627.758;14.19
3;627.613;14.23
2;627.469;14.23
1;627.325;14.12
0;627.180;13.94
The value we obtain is 13.8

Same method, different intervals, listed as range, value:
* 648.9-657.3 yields 14.7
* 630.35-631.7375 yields 13.8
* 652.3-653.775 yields 15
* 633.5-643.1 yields 14.1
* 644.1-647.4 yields 14.1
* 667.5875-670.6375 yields 14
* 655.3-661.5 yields 13.6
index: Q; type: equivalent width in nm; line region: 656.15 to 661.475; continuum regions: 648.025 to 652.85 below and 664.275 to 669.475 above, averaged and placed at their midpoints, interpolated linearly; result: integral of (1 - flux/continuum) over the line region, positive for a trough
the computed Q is 0.34 nm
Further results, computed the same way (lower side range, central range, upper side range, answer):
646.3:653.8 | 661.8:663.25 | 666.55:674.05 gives 0.04 nm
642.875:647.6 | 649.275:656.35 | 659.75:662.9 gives -0.38 nm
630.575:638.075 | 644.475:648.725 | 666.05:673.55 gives -0.06 nm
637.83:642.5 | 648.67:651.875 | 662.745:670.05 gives -0.16 nm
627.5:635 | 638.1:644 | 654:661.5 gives -0.11 nm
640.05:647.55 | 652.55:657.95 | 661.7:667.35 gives -0.18 nm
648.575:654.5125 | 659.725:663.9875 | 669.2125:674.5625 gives 0.24 nm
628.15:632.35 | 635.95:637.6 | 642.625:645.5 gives -0.02 nm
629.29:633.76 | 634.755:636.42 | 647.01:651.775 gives -0.03 nm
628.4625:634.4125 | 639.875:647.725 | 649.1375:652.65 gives 0.07 nm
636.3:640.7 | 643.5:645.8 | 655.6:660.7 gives -0.08 nm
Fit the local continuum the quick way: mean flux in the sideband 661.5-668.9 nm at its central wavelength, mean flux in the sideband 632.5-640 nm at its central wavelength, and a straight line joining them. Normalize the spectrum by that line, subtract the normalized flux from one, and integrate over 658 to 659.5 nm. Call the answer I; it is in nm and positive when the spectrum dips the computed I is 0.18 nm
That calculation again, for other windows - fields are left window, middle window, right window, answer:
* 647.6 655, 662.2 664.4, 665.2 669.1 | 0.06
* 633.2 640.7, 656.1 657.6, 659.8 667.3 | -0.11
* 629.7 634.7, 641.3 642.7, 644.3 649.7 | -0.02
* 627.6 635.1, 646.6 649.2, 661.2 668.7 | -0.07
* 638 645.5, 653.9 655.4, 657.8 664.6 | -0.08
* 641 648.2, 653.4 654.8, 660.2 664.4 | -0.08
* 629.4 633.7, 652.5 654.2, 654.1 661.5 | -0.16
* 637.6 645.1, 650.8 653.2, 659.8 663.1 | -0.18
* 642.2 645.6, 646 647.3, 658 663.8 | 0.01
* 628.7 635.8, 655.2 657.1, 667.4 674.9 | -0.08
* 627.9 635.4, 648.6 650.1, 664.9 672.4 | -0.06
